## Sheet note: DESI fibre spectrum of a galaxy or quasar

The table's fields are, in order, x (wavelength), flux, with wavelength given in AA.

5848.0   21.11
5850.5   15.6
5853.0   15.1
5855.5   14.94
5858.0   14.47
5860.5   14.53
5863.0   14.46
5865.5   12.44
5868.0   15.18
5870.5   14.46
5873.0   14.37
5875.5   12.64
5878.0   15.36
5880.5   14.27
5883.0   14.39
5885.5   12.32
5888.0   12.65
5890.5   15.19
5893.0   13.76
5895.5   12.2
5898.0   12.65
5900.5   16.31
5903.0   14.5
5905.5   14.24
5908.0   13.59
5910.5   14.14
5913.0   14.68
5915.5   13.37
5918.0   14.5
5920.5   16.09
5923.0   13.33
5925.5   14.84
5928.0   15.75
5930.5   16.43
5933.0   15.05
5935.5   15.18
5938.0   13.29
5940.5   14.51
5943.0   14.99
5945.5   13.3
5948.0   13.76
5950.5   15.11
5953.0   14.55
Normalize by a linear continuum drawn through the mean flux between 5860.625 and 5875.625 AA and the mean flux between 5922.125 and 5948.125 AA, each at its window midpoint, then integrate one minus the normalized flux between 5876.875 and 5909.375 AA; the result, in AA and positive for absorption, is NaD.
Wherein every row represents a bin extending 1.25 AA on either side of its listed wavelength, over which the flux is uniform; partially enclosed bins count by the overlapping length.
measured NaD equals 0.7 AA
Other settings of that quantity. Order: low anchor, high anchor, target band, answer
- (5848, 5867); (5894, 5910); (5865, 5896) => 1.2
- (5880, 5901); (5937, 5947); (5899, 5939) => -2.4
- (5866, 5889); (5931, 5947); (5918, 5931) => -0.7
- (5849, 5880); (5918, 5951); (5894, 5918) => 1.1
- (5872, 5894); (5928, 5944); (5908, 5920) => 0.2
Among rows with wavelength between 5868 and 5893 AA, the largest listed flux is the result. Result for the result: 15.36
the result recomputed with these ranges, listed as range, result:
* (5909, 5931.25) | 16.43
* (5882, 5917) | 16.31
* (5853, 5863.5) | 15.1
